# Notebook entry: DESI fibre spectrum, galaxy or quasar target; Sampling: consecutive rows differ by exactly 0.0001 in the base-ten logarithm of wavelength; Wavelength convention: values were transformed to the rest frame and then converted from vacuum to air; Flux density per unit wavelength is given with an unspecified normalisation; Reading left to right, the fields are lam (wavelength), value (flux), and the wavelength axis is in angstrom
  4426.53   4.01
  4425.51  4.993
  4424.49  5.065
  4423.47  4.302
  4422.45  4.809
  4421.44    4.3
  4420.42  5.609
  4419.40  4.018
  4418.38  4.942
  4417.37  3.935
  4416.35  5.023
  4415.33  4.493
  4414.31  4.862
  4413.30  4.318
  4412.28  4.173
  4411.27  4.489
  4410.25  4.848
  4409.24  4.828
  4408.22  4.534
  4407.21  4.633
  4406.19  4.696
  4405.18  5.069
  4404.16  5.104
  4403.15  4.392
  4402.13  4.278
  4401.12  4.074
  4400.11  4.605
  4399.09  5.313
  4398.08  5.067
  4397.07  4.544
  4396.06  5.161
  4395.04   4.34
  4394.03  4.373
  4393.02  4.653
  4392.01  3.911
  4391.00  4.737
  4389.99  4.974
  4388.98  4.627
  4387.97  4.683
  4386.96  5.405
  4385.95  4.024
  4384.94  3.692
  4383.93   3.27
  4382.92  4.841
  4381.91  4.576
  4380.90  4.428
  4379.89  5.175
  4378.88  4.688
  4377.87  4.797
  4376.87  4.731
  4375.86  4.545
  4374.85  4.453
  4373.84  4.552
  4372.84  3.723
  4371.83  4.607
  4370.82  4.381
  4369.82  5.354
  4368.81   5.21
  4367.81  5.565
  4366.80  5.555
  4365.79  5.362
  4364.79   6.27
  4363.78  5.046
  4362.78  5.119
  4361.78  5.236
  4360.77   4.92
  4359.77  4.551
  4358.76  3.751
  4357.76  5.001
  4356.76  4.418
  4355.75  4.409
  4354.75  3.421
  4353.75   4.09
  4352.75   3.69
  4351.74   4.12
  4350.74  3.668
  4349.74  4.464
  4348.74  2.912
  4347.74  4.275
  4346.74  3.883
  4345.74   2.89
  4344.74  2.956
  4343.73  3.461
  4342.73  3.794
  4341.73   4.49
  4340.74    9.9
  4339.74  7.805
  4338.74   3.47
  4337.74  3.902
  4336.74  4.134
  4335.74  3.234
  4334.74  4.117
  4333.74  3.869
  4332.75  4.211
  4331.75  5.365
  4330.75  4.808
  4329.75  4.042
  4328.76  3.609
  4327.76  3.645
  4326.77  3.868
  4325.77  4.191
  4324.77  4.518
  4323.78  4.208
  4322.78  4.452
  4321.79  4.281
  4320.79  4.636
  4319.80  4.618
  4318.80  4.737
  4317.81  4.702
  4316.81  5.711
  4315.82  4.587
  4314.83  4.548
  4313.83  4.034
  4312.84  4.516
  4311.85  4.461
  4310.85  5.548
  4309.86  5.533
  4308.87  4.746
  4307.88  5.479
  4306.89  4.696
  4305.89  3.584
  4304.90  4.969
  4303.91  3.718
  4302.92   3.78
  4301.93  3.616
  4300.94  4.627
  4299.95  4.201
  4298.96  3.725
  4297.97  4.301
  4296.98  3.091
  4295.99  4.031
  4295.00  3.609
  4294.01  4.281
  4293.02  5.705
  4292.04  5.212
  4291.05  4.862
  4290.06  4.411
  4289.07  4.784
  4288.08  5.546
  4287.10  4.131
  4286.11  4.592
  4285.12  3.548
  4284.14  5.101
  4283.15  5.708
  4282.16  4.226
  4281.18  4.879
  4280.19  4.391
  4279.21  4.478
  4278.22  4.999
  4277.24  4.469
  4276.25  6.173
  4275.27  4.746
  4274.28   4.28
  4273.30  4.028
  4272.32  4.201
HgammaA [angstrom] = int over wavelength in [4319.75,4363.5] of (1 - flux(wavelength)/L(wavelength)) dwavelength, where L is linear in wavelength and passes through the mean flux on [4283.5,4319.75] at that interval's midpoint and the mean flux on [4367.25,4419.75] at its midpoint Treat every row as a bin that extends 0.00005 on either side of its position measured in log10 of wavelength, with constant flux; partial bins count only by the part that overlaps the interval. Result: 2.3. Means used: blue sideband 4.53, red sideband 4.61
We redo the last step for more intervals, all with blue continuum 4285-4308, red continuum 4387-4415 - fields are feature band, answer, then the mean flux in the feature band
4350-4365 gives 0.2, 4.48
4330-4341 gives -1.0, 4.85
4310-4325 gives -0.9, 4.66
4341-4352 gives 1.6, 3.85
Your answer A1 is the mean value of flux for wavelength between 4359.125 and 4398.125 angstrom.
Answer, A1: 4.74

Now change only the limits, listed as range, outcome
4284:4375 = 4.49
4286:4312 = 4.49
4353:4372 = 4.85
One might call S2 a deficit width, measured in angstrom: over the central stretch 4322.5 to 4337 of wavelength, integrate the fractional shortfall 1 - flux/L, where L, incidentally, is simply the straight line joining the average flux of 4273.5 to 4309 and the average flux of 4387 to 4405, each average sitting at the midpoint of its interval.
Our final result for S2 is 1.3 angstrom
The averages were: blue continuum 4.51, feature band 4.15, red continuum 4.67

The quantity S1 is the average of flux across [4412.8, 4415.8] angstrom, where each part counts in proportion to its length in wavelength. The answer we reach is 4.56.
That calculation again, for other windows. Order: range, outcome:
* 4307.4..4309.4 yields 5.13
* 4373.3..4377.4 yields 4.57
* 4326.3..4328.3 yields 3.76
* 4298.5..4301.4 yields 4.18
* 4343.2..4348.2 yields 3.48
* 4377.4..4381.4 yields 4.77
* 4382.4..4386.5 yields 3.97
